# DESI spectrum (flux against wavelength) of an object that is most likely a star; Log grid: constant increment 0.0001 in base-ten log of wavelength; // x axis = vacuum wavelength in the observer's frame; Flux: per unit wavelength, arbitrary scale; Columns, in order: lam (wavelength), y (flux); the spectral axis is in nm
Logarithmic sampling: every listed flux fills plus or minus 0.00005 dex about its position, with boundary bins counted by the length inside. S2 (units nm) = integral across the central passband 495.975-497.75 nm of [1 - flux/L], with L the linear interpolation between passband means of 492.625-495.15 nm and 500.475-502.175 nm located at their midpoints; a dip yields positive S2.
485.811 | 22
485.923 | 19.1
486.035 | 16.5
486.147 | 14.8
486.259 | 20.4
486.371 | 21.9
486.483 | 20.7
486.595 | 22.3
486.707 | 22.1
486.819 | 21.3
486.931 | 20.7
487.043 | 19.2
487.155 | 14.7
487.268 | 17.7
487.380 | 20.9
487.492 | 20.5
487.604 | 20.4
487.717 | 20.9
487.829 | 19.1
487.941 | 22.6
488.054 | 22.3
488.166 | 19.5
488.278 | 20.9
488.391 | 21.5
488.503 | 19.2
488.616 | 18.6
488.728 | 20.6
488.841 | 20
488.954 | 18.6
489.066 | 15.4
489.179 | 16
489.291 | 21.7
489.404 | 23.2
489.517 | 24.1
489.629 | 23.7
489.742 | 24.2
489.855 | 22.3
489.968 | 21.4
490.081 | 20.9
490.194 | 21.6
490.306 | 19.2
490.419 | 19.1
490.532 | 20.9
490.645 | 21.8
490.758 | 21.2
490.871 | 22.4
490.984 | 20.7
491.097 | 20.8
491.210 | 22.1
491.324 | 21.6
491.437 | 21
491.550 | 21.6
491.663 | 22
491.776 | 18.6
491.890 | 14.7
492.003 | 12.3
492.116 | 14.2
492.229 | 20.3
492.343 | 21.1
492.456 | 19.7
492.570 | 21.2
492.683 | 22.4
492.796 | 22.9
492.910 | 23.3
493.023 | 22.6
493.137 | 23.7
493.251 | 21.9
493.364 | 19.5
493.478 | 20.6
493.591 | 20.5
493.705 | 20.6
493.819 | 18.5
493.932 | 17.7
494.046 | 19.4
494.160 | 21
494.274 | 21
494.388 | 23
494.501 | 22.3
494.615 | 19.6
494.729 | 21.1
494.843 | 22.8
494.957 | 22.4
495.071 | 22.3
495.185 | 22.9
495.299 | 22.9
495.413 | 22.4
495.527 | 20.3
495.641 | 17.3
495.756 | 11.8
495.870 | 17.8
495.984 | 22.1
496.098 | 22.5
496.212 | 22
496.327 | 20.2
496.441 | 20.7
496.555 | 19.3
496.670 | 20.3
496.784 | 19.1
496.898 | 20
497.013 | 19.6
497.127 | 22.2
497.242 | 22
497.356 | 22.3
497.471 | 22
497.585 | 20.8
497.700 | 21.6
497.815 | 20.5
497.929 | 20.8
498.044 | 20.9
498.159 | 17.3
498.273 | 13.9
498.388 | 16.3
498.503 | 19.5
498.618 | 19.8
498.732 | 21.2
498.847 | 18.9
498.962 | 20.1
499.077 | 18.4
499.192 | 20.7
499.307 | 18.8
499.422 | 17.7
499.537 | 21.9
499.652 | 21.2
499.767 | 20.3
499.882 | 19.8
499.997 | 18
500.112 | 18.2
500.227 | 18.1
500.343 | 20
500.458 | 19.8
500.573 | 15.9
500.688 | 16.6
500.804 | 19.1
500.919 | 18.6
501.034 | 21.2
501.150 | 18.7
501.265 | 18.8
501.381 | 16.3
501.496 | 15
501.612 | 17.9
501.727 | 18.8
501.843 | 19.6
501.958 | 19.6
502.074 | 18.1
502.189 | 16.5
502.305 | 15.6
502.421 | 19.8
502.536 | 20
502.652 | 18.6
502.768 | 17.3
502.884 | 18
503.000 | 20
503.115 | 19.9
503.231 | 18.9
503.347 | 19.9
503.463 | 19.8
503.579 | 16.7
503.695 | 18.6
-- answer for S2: -0.08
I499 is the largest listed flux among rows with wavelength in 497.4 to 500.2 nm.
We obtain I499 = 22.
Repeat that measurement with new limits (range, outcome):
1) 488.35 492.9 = 24.2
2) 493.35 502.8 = 23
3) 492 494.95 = 23.7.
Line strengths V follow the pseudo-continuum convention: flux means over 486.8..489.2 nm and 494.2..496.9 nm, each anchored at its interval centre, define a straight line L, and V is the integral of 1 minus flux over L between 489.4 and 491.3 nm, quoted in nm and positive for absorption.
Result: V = -0.168 nm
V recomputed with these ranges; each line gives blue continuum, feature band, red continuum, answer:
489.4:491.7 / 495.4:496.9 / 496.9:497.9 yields 0.12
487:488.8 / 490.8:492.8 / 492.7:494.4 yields 0.08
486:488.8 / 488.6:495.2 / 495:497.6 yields -0.13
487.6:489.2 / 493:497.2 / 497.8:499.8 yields -0.25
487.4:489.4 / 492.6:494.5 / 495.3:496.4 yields -0.13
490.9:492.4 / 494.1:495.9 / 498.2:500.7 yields -0.15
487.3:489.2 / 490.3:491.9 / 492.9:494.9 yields -0.02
